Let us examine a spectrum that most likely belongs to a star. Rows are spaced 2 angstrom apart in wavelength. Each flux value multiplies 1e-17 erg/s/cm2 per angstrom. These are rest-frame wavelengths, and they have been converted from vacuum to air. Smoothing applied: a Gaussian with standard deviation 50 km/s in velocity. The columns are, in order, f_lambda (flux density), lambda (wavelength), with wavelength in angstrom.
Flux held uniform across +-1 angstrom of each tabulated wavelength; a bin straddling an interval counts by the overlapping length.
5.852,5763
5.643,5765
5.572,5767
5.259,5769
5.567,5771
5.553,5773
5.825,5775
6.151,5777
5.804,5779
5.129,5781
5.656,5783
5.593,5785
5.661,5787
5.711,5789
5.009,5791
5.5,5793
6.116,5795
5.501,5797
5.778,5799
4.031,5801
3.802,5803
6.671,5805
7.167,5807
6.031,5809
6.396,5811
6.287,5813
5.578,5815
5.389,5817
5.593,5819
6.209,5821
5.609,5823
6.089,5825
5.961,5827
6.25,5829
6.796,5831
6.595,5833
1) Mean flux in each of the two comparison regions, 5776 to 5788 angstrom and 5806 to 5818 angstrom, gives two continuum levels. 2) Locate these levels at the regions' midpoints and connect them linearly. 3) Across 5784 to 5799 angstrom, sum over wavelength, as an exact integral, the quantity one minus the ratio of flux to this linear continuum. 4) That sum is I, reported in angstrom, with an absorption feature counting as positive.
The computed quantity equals 0.6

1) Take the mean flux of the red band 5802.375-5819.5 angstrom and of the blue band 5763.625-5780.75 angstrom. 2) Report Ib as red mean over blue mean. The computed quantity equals 1.0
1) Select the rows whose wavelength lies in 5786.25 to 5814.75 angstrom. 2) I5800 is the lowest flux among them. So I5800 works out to 3.802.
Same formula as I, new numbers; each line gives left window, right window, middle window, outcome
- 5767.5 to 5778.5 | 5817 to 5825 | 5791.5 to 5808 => 0.5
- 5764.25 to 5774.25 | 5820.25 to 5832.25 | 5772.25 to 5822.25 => 1.3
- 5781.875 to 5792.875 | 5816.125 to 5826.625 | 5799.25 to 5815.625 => -0.2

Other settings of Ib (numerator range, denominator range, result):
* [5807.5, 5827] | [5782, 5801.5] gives 1.08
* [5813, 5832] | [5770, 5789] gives 1.05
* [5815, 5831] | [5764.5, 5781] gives 1.05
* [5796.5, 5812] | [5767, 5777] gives 1.01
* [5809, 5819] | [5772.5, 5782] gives 1.03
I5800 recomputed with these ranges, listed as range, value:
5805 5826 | 5.389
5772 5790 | 5.129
